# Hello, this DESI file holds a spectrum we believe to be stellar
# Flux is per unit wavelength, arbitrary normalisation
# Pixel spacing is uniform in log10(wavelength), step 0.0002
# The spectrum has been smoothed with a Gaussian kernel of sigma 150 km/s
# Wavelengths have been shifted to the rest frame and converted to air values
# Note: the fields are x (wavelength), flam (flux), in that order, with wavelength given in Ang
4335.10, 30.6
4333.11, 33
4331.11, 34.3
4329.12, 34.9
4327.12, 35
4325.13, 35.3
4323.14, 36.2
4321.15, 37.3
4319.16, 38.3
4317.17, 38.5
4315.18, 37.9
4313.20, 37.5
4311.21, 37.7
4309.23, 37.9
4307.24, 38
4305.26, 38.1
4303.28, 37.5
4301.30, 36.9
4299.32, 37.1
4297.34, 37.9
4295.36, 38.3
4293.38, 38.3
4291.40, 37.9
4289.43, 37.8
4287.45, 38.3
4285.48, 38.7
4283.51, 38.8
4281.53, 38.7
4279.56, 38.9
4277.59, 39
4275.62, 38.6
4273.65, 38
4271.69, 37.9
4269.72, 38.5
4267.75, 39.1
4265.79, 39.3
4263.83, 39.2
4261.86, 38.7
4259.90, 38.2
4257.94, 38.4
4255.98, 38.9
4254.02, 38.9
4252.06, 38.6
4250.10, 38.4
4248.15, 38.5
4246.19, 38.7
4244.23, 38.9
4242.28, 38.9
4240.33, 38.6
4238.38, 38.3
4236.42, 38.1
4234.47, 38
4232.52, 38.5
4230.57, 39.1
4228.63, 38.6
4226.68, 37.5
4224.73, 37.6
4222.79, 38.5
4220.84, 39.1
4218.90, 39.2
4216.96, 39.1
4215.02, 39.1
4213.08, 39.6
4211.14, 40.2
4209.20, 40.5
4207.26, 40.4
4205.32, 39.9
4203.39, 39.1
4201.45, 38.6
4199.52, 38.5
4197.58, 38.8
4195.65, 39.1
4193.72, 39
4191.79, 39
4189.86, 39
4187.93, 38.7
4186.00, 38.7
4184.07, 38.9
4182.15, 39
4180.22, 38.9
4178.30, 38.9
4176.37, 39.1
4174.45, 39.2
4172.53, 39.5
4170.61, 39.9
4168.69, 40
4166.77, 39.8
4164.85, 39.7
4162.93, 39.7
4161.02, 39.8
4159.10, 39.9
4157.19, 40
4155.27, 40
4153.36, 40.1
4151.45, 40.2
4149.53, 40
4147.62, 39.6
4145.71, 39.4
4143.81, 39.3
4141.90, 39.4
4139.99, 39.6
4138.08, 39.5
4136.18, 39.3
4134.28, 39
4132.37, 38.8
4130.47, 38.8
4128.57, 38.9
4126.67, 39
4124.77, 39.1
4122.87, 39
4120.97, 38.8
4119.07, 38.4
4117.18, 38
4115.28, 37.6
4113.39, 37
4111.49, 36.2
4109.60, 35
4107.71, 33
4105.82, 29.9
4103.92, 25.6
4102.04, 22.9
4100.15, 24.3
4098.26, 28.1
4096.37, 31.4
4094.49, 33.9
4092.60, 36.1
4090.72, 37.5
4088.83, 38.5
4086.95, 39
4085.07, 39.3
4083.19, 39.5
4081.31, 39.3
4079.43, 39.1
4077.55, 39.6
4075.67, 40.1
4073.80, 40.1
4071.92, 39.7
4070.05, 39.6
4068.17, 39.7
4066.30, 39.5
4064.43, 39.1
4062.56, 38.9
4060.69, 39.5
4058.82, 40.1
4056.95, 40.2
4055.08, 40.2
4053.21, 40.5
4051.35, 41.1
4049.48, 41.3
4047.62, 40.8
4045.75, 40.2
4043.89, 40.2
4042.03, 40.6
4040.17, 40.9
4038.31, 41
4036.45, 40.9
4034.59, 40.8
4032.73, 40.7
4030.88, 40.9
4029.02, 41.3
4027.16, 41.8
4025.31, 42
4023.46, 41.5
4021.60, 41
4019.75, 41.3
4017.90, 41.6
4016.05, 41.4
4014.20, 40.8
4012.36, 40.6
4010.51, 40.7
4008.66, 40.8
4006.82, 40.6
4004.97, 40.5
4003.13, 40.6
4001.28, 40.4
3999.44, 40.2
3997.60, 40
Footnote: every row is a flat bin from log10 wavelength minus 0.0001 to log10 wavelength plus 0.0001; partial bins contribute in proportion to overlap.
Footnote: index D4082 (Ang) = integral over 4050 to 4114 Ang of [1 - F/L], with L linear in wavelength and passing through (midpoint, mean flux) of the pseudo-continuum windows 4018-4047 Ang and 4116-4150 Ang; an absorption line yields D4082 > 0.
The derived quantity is 5.6 Ang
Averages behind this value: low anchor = 41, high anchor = 39.1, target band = 36.6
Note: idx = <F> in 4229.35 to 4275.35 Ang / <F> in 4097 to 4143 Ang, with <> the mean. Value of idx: 1.1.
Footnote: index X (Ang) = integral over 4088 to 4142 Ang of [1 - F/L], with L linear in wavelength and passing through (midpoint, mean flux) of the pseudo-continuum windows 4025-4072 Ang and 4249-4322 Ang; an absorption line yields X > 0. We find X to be 5.78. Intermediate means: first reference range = 40.4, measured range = 35.5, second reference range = 38.3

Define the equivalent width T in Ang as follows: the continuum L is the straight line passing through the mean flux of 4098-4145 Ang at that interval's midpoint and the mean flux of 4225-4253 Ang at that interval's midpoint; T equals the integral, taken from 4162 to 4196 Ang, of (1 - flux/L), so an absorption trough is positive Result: -1.9 Ang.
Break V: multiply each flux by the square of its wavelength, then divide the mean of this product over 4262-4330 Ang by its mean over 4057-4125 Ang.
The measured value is 1.15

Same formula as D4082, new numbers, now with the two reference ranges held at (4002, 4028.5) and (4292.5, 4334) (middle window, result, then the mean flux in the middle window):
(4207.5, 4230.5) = -0.5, 39.1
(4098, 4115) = 3.9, 30.6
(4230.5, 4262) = -0.6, 38.5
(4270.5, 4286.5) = -0.5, 38.6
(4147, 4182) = -0.6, 39.7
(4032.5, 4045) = 0.0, 40.7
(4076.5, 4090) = 0.3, 39.1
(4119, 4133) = 0.2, 38.9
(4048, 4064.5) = 0.1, 40.2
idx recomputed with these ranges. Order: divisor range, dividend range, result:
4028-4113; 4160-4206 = 1.04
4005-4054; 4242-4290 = 0.94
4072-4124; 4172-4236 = 1.10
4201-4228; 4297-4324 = 0.96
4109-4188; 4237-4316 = 0.98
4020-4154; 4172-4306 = 1.01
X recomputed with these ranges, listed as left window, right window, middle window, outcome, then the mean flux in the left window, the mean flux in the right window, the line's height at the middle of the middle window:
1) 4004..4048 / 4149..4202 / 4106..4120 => 1.4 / 41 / 39.4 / 40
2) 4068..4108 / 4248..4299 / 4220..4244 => -0.4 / 35.2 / 38.5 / 37.8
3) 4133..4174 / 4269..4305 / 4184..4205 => 0.2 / 39.7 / 38.2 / 39.2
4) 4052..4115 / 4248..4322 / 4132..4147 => -1.0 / 36.5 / 38.3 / 37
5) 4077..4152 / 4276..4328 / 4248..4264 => -0.5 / 36.6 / 37.8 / 37.5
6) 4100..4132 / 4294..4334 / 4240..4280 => -2.5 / 35.1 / 36.9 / 36.4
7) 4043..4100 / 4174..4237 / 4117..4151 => -0.4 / 38.5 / 39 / 38.7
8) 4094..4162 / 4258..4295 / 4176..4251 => -2.3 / 36.7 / 38.5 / 37.7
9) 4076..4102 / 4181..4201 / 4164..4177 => -0.5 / 35.4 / 38.9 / 38.2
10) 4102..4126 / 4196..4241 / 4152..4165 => -1.1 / 35.2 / 38.9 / 36.8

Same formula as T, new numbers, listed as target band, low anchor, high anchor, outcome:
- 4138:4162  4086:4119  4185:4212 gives -2.3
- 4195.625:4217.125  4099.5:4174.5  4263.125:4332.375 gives -1.0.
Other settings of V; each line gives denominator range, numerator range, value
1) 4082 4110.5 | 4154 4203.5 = 1.24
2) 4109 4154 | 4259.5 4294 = 1.07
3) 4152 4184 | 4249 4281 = 1.02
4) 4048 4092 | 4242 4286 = 1.07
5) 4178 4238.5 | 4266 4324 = 1.02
